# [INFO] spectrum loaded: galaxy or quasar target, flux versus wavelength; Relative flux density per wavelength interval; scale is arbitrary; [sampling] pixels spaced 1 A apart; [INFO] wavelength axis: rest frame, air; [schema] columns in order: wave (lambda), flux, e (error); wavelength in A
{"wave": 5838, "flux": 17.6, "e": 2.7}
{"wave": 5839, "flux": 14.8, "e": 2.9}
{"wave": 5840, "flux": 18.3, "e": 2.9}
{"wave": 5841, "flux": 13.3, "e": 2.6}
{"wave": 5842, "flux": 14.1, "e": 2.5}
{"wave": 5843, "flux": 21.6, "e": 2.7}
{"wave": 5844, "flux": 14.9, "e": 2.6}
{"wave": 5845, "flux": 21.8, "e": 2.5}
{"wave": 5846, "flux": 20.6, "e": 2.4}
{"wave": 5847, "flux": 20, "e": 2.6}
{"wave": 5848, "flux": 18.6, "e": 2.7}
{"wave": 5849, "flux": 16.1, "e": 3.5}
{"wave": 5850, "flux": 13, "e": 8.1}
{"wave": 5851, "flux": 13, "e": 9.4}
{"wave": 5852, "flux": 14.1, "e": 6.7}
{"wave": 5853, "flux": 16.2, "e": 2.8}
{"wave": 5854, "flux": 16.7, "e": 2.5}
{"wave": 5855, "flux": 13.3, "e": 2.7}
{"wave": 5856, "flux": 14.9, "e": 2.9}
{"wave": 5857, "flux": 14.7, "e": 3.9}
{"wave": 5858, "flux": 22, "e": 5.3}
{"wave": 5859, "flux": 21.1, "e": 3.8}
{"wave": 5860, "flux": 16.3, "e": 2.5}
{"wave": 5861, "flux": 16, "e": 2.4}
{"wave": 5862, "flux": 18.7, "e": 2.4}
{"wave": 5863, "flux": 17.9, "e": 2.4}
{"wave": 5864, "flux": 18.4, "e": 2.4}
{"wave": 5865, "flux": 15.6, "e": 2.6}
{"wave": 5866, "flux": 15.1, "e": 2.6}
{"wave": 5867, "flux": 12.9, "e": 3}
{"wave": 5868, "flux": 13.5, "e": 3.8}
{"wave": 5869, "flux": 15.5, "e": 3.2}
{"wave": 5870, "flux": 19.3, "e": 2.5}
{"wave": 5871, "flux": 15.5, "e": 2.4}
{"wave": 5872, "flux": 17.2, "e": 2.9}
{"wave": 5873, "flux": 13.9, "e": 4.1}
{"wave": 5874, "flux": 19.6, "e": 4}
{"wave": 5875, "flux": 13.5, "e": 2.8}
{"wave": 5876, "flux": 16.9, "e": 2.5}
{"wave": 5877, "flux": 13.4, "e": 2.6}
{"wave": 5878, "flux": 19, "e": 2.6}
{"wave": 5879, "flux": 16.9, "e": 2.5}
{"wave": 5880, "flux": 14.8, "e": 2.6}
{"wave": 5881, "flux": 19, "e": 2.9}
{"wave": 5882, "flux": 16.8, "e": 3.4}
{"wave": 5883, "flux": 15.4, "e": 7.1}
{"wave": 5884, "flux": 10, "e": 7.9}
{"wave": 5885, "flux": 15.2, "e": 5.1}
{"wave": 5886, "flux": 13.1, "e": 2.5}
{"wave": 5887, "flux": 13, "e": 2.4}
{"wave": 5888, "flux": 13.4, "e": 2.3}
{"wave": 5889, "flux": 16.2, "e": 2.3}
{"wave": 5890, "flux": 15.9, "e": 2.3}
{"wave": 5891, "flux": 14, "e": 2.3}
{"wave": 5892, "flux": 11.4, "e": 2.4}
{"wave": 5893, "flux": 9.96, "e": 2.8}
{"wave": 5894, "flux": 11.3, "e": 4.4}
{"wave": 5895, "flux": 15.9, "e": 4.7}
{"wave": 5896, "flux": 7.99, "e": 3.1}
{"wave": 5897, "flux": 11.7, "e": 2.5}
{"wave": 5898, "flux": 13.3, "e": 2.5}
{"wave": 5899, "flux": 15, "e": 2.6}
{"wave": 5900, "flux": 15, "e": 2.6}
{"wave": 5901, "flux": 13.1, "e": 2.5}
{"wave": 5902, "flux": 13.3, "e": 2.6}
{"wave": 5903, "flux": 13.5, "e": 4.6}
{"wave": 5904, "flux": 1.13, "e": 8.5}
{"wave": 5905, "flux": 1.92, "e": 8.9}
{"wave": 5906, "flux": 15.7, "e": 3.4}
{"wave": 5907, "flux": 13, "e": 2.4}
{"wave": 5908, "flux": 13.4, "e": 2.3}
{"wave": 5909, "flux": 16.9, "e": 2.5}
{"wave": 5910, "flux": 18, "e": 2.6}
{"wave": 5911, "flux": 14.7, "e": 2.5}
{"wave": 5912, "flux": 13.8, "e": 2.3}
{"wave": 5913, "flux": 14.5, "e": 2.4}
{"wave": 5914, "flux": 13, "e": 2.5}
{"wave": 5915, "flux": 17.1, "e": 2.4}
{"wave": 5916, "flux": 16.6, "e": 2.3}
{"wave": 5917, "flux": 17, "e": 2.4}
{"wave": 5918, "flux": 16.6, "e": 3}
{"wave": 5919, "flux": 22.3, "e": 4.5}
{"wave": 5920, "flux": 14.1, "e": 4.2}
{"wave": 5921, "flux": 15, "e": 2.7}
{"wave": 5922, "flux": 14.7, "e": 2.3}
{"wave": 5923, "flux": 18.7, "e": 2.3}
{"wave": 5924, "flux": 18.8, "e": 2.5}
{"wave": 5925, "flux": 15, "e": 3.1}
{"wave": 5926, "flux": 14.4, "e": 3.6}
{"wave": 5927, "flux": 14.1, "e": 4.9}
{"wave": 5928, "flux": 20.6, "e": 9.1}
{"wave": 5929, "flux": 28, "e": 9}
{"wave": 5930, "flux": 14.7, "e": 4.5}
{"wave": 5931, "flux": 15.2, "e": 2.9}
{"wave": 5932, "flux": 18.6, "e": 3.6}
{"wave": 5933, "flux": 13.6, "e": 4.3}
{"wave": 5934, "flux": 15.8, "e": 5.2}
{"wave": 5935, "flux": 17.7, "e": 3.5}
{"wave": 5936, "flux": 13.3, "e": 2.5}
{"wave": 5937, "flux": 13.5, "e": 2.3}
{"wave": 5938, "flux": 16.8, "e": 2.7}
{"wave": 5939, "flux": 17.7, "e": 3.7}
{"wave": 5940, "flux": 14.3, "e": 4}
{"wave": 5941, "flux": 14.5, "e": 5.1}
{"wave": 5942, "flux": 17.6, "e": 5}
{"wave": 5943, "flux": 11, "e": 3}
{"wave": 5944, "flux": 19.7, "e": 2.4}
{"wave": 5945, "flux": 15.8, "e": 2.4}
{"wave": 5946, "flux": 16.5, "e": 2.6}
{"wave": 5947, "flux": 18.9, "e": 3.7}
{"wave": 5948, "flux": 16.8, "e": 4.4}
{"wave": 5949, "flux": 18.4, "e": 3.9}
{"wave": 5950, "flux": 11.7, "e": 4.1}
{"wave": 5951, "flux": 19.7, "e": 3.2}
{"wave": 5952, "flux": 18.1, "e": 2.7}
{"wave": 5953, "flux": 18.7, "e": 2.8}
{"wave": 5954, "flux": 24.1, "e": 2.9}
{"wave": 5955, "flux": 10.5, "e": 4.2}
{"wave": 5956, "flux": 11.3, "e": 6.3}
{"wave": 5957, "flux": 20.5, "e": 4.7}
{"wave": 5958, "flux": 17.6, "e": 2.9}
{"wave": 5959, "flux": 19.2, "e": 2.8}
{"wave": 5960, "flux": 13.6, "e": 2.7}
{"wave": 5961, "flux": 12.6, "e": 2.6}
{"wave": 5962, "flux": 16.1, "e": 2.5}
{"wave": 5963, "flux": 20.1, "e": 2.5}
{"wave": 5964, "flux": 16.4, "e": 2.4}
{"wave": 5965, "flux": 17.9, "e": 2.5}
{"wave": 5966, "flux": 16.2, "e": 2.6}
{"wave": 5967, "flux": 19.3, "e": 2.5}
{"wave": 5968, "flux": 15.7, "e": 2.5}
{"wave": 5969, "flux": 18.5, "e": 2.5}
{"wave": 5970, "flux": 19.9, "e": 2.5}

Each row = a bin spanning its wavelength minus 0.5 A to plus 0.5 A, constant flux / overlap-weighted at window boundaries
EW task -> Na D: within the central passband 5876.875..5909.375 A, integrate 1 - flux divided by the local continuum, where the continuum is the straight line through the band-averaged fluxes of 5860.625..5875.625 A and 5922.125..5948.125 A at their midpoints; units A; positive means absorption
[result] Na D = 6.0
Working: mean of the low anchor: 16.2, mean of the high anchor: 16.6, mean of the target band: 13.3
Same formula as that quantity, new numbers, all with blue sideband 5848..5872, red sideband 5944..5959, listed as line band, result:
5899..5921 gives 3.50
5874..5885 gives 0.43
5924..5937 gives 0.20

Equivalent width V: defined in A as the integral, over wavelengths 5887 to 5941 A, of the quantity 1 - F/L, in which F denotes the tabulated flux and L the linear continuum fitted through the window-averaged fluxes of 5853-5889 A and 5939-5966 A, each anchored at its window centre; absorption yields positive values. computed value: 5.29 A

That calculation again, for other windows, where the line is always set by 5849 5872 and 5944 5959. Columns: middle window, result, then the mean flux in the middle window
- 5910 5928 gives 0.8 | 16.1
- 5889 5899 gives 2.3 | 12.7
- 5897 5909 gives 3.4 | 11.9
